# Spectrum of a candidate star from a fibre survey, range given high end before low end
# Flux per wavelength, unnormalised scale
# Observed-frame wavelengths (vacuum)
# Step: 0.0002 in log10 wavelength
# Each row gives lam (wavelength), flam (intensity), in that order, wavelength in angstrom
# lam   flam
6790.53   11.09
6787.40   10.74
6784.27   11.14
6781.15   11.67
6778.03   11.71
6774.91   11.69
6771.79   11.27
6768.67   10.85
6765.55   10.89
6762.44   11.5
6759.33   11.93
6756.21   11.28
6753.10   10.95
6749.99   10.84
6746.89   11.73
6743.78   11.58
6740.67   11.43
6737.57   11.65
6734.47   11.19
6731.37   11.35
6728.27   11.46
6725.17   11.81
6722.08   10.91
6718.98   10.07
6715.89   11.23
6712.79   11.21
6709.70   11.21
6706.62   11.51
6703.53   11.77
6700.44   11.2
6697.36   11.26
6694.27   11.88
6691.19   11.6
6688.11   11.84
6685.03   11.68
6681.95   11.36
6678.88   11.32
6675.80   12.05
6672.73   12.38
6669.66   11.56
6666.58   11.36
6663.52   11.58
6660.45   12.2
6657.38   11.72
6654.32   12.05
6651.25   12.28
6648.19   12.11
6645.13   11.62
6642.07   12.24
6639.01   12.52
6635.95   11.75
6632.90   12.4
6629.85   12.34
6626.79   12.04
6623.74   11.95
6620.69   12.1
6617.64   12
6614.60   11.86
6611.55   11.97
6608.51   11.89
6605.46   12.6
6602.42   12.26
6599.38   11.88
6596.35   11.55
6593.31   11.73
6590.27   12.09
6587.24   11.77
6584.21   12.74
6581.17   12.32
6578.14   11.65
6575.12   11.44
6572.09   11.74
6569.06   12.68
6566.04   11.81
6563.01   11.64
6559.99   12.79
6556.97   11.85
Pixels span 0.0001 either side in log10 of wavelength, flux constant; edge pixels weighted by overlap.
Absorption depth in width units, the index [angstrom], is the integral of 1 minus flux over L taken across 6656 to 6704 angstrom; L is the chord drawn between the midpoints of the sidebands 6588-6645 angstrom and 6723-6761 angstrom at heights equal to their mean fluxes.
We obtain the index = 0.3 angstrom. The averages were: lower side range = 12.1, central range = 11.7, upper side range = 11.4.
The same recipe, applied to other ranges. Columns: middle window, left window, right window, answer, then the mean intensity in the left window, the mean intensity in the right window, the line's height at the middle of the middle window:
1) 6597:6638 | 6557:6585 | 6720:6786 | -0.7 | 12.1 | 11.4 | 11.9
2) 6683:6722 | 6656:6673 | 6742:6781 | 0.8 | 11.8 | 11.4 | 11.6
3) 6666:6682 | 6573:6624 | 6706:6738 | -0.3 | 12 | 11.2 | 11.5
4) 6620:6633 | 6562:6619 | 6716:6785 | -0.3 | 12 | 11.3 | 11.8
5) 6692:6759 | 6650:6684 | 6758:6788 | 1.3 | 11.8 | 11.4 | 11.6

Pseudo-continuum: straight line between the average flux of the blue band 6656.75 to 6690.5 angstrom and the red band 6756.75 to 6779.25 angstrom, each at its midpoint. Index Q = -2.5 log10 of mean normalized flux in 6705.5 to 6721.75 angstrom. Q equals 0.05 mag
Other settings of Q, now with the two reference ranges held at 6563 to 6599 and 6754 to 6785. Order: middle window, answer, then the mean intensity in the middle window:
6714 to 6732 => 0.04 mag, 11.1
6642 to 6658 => -0.02 mag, 12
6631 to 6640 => -0.04 mag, 12.2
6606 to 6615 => -0.01 mag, 12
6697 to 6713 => 0.02 mag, 11.4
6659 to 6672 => 0.00 mag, 11.7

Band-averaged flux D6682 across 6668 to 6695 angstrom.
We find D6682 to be 11.7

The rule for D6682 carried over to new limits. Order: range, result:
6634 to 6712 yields 11.8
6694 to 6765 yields 11.3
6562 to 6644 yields 12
